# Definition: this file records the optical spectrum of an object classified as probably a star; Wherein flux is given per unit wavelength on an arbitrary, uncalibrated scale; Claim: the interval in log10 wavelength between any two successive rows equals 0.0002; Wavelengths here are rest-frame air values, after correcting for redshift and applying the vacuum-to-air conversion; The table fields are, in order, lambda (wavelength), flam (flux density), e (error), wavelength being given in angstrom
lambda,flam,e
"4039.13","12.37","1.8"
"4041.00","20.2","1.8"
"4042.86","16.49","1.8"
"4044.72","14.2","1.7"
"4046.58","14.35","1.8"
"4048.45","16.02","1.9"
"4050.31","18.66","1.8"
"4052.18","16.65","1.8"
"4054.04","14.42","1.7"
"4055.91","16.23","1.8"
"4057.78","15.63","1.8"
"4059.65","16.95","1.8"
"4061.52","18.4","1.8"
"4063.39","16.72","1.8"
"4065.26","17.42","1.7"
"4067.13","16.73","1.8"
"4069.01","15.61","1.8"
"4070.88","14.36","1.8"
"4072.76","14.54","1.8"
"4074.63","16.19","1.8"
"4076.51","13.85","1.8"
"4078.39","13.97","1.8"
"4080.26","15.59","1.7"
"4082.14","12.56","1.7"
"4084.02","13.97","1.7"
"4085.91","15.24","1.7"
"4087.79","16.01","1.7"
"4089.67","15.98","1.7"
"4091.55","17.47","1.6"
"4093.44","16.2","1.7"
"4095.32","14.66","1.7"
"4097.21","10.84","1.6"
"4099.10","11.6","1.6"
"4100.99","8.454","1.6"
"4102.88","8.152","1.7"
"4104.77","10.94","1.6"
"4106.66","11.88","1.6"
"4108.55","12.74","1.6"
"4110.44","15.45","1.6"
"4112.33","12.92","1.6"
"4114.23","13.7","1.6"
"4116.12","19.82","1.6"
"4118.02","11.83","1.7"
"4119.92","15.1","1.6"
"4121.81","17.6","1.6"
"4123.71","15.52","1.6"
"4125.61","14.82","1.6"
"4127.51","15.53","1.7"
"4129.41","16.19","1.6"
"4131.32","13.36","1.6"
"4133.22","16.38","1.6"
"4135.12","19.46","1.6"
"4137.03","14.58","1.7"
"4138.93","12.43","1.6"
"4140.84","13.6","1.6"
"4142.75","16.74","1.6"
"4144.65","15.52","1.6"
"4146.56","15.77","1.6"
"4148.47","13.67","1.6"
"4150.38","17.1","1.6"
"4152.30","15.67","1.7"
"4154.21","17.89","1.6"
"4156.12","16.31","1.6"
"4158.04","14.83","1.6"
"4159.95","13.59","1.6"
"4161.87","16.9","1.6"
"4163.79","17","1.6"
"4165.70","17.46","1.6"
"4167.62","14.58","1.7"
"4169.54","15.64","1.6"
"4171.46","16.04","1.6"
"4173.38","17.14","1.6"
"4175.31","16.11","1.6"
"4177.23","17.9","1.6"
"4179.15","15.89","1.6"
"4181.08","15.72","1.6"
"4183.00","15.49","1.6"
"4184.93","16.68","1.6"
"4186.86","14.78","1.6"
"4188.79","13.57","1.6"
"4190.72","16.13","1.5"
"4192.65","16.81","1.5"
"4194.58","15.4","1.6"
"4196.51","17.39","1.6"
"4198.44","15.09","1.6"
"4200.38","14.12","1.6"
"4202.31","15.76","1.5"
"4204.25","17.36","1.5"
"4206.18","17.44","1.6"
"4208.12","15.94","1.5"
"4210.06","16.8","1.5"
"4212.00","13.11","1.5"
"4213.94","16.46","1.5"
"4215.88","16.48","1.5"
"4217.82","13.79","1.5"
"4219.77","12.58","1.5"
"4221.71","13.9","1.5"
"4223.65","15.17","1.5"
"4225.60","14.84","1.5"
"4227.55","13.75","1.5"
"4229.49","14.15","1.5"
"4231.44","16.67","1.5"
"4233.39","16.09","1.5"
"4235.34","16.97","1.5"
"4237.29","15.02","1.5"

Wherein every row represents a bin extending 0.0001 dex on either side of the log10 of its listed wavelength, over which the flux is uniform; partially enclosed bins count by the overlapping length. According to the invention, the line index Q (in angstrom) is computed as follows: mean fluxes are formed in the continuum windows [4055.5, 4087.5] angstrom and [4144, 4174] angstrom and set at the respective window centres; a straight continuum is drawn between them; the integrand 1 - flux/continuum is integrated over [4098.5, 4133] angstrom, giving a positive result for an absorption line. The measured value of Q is 4.41 angstrom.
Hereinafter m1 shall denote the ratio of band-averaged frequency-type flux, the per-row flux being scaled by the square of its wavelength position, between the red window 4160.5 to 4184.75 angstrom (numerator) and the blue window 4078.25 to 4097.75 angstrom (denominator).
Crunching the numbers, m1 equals 1.14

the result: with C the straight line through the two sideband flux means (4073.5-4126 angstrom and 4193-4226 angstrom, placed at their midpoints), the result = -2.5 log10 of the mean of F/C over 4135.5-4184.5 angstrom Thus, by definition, -0.07 mag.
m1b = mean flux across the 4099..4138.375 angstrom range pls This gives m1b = 14.1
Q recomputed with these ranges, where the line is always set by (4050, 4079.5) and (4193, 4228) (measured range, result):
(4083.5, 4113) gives 4.8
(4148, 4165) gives -0.4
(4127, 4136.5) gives -0.3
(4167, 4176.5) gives -0.3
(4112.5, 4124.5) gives 0.2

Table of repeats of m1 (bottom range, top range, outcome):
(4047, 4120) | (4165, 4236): 1.13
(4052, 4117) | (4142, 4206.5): 1.14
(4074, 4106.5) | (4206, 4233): 1.18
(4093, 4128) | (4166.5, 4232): 1.20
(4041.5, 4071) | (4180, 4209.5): 1.04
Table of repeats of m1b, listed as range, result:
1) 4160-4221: 15.8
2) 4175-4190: 15.8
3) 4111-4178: 15.7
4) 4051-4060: 16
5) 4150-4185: 16.2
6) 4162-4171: 16.2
